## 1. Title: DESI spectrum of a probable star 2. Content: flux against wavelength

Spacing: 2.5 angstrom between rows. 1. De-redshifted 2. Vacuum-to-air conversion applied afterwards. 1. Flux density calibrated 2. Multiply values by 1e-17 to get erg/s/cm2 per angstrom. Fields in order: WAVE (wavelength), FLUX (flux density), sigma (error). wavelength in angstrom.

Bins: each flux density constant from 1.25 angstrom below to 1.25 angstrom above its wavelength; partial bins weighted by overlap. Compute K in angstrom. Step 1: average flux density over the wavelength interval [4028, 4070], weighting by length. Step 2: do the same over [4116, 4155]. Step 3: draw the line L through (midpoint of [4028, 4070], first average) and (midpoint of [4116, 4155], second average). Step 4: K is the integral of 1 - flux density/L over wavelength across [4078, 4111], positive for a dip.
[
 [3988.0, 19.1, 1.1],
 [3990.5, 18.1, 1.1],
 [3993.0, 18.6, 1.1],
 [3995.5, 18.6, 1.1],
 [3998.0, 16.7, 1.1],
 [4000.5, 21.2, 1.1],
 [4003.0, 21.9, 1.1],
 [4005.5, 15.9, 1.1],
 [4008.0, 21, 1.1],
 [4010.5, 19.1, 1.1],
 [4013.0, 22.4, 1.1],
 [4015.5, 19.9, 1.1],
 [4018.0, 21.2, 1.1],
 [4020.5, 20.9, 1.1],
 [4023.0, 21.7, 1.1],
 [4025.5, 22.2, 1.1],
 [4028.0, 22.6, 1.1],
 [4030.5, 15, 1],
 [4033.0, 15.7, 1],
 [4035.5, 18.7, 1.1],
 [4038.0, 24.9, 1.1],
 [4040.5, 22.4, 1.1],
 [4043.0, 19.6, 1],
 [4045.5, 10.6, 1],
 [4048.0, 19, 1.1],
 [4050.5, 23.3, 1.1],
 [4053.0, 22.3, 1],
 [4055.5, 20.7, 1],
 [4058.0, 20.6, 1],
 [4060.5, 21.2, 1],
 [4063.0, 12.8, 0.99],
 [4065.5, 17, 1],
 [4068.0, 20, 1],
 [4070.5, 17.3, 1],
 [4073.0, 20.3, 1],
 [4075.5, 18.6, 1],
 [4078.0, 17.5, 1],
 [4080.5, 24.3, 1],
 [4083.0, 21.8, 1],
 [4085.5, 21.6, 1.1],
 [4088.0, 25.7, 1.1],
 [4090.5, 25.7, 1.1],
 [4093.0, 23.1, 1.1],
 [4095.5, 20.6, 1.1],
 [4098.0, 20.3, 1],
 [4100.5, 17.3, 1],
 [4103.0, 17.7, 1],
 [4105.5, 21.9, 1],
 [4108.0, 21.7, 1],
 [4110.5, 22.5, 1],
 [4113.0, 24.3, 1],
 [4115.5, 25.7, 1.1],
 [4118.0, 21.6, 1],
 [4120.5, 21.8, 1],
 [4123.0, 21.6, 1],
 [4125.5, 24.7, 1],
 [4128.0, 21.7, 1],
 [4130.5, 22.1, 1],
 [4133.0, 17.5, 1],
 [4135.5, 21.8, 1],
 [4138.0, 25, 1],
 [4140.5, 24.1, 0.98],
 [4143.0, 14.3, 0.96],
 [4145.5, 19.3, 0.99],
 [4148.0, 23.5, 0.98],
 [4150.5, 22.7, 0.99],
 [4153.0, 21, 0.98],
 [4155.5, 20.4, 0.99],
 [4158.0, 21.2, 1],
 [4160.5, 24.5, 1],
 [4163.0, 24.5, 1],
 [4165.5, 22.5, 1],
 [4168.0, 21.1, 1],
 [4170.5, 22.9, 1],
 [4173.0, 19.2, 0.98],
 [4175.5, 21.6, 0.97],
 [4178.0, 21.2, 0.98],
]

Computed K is -2.1 angstrom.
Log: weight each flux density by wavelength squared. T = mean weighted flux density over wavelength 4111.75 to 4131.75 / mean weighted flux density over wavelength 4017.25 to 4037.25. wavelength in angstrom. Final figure 1.21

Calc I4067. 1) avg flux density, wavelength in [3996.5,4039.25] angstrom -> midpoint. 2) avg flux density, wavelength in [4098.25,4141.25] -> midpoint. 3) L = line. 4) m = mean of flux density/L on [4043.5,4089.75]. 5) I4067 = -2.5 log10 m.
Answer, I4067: 0.06 mag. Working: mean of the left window 20.1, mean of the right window 21.9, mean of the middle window 19.8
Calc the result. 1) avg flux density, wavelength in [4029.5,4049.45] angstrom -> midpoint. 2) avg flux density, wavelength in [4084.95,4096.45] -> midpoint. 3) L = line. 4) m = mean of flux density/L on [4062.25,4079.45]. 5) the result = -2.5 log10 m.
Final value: 0.203 mag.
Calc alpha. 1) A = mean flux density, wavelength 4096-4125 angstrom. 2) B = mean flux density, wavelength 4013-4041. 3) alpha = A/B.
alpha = 1.1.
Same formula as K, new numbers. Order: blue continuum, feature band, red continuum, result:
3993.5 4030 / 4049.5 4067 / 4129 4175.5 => 0.9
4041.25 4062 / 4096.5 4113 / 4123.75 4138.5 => 0.5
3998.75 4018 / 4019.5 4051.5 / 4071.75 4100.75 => 1.5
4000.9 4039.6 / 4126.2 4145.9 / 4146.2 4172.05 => 1.0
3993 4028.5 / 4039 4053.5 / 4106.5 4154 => 0.9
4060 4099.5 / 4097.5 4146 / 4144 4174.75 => -0.5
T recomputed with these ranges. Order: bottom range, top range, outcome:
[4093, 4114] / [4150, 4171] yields 1.10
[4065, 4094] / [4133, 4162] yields 1.05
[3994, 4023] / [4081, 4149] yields 1.15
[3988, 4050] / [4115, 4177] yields 1.19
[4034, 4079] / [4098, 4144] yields 1.15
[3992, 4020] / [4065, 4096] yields 1.11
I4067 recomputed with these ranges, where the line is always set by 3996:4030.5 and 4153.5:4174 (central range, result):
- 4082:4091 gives -0.12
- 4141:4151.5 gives 0.09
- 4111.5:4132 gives -0.06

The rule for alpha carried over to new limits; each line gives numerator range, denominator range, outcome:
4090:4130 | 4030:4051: 1.17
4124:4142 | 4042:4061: 1.14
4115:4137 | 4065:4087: 1.10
